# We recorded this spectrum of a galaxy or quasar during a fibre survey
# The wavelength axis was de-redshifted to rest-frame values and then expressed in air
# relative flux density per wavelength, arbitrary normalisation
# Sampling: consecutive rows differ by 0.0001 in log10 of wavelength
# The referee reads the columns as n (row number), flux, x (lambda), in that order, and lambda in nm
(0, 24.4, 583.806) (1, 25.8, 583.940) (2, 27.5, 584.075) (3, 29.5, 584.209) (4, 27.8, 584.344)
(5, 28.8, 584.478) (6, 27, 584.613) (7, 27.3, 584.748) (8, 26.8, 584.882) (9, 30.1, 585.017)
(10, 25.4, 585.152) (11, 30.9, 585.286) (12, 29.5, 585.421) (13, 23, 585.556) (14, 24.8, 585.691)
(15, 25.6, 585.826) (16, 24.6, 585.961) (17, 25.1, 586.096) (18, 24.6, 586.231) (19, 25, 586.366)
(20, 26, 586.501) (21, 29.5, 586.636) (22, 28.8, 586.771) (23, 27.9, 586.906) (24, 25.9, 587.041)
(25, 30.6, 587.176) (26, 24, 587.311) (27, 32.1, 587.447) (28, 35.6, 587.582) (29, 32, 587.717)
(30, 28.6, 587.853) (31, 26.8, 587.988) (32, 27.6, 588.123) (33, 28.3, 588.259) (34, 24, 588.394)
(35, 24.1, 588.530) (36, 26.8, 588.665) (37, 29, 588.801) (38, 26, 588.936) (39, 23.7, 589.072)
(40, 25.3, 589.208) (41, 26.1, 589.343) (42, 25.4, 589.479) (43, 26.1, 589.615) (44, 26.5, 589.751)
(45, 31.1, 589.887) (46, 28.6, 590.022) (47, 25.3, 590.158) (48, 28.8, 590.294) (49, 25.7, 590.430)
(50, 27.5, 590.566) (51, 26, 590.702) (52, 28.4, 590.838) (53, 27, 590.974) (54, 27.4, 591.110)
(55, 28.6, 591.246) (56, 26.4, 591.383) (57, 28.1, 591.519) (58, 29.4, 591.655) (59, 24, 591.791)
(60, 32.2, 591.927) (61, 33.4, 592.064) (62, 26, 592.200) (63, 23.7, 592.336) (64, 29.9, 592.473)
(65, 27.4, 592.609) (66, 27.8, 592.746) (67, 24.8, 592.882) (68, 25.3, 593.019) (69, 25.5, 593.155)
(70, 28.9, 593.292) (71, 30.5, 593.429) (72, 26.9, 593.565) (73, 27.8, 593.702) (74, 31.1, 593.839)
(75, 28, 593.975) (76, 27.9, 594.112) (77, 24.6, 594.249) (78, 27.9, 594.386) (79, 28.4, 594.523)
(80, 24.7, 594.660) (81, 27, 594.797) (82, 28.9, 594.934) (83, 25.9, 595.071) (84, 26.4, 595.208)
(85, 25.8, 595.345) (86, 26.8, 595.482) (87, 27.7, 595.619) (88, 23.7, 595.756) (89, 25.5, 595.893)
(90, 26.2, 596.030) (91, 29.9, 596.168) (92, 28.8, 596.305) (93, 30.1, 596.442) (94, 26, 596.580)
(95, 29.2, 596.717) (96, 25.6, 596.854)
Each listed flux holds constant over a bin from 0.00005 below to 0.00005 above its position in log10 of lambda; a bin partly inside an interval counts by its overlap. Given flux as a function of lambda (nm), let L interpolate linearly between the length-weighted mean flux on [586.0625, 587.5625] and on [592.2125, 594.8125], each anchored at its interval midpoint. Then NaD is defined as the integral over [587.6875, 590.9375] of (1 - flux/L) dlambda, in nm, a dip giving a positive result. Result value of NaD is 0.06 nm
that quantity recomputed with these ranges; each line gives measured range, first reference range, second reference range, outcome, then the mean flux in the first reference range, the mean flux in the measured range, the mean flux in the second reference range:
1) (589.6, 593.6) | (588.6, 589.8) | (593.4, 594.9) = -0.11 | 26.1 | 27.6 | 27.7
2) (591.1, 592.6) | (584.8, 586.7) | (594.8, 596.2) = -0.09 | 26.5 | 28.1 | 26.6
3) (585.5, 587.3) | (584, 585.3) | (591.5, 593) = 0.11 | 28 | 26.2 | 27.8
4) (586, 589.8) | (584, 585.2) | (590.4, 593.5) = 0.07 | 27.8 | 27.2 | 27.6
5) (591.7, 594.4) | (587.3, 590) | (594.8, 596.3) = -0.06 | 27.5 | 27.7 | 26.8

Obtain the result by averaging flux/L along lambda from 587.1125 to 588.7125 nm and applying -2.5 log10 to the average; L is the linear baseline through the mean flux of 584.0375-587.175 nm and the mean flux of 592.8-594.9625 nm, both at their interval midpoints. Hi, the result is -0.048 mag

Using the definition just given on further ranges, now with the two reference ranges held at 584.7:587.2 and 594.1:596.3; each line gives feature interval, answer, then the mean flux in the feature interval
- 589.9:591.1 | -0.02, 27.4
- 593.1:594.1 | -0.06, 28.4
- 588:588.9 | 0.01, 26.6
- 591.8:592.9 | -0.05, 28.1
